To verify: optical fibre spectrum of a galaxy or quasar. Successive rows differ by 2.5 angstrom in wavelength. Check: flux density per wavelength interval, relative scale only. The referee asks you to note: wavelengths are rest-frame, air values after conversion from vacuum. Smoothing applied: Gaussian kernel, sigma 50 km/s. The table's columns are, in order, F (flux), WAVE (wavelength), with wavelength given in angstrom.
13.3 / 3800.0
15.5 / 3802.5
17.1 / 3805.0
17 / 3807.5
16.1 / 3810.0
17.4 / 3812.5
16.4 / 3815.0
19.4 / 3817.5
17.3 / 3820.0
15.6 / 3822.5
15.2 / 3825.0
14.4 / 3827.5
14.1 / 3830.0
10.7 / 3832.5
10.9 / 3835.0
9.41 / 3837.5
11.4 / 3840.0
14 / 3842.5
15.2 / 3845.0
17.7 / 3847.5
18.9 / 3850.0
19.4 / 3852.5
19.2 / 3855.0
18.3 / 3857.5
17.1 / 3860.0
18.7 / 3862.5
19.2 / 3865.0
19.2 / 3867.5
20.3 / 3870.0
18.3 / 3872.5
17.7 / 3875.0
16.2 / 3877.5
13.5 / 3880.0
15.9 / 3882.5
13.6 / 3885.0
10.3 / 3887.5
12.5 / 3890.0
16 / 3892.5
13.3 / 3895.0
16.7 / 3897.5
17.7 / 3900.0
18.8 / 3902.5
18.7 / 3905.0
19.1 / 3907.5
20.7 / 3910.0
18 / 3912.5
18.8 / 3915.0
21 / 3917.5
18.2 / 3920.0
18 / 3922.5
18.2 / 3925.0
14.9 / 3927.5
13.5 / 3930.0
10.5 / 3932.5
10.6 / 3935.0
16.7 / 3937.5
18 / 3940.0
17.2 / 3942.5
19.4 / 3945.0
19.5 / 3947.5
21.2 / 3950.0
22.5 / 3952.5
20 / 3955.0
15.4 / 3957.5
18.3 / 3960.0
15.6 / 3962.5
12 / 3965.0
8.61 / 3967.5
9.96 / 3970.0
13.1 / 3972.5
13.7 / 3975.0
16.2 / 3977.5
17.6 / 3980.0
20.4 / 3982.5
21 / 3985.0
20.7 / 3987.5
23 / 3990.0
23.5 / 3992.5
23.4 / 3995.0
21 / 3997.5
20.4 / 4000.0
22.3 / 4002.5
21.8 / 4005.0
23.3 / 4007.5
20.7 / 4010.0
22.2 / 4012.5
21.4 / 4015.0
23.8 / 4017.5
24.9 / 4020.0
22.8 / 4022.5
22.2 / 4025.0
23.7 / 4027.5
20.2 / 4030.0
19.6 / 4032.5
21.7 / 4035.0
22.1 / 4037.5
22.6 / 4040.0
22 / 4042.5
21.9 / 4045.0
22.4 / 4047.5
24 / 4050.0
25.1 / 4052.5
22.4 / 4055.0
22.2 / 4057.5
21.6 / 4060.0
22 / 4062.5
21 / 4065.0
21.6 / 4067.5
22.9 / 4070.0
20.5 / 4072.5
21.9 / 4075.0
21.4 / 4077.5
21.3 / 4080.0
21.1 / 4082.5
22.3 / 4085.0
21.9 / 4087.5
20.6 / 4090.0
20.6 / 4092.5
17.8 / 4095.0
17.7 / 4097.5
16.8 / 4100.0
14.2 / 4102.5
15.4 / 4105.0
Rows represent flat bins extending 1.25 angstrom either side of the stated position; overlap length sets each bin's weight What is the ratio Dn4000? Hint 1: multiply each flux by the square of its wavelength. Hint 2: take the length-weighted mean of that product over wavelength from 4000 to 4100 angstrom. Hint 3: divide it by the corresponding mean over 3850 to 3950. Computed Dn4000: 1.37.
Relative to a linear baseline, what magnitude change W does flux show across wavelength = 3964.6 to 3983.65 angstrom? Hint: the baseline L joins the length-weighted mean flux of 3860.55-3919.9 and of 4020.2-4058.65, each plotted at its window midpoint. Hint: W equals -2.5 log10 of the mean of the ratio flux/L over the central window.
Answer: 0.395 mag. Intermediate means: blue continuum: 17.2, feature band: 14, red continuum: 22.4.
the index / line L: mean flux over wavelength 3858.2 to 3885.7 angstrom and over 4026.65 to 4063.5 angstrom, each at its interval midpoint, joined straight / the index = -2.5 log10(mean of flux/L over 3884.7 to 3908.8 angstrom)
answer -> 0.15 mag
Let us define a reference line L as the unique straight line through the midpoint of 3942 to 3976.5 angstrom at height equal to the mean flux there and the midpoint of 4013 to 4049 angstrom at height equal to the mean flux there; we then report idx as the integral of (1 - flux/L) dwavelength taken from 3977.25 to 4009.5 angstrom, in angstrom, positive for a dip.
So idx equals -3.7 angstrom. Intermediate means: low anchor 16.2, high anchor 22.2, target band 21.3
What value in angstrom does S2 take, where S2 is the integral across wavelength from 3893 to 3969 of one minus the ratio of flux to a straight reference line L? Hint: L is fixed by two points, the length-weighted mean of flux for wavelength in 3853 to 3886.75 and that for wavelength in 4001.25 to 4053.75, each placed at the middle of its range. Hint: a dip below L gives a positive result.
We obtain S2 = 9.0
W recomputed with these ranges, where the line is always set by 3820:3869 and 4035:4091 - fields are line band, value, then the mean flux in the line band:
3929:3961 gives 0.09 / 17.2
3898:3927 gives -0.06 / 18.7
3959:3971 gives 0.44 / 12.8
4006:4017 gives -0.07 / 22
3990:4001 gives -0.11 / 22.2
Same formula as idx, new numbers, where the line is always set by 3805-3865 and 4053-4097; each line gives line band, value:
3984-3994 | -1.4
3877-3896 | 3.6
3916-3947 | 2.8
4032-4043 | -0.6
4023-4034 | -0.7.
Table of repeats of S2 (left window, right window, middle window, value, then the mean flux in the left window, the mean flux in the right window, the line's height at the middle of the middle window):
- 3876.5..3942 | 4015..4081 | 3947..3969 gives 1.6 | 16.1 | 22.2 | 18.3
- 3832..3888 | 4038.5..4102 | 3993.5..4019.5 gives -3.2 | 16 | 21.3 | 19.7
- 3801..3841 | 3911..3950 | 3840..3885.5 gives -4.6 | 14.9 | 17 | 15.7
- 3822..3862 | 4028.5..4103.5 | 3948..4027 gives -1.6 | 15.2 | 21.1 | 19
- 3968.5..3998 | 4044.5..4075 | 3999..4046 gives -3.9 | 18.5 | 22.3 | 20.4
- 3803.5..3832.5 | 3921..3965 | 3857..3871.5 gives -2.1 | 16.1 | 16.9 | 16.4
